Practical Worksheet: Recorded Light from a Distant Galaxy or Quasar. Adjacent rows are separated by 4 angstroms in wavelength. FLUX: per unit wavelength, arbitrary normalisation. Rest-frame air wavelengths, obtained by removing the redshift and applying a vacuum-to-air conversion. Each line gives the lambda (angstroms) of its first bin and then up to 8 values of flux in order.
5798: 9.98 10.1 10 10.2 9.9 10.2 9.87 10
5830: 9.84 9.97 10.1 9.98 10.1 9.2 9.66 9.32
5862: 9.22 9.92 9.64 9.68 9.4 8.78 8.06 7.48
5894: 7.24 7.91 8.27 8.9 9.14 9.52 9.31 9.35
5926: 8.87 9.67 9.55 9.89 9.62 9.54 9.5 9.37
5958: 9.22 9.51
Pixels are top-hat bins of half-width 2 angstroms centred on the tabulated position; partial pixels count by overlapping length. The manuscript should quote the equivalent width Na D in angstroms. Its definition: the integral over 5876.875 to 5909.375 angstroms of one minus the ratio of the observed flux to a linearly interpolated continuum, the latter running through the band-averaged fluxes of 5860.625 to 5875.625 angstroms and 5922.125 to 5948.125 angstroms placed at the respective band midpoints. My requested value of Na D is 4.5 angstroms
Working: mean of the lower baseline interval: 9.63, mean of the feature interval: 8.26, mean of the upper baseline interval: 9.51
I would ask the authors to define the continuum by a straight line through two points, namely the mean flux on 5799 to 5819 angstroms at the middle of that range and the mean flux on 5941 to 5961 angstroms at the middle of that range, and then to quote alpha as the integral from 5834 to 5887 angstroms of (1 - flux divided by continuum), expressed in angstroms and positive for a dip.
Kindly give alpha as 1.8 angstroms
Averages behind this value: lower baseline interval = 10.1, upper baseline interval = 9.44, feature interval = 9.51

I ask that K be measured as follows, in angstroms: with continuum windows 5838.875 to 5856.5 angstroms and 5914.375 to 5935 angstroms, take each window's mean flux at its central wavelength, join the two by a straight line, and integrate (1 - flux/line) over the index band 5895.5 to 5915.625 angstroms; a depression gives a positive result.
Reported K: 1.6 angstroms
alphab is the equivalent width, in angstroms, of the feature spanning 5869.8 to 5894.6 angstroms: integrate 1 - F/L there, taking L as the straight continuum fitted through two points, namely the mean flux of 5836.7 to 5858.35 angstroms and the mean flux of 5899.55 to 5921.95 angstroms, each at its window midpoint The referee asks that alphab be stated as 1.98 angstroms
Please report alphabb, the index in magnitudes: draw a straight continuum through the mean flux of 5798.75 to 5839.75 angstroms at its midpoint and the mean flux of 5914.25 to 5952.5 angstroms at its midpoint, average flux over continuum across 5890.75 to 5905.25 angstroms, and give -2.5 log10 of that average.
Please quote 0.22 mag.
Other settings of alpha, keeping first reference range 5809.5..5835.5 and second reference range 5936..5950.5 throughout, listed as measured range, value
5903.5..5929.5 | 1.4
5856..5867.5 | 0.5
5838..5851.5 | 0.1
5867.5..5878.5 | 0.3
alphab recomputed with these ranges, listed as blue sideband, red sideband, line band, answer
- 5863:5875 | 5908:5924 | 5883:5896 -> 2.53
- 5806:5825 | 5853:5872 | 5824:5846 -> -0.35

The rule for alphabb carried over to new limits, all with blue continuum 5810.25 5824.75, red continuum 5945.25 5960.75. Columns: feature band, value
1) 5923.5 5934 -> 0.02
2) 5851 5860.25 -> 0.04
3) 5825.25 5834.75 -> 0.00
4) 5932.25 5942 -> -0.03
